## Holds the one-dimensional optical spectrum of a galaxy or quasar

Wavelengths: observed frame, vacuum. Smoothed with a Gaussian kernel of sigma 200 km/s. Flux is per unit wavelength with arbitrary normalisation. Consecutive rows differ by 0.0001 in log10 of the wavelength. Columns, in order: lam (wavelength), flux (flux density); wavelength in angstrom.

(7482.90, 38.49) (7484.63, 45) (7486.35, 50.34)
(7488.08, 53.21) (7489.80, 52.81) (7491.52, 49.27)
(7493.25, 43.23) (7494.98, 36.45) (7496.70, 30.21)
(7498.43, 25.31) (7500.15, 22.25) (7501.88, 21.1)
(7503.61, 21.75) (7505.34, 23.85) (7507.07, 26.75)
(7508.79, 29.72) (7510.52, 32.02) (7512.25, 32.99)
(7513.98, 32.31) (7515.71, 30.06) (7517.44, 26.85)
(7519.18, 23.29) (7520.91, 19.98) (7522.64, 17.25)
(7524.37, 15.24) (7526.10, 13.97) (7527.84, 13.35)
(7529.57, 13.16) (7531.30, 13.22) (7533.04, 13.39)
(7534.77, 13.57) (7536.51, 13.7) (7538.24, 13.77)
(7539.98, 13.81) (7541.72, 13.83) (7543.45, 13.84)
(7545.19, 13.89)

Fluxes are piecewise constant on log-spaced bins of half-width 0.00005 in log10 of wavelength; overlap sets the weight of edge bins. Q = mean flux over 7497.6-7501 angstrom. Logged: 23.8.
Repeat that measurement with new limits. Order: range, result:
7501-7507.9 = 23.3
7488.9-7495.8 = 45.5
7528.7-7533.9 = 13.3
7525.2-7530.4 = 13.5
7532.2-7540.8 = 13.7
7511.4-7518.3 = 30.6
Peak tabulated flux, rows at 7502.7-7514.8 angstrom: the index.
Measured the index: 32.99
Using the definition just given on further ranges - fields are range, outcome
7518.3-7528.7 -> 23.29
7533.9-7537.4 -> 13.7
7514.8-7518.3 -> 30.06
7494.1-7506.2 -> 36.45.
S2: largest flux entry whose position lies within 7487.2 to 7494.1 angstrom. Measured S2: 53.21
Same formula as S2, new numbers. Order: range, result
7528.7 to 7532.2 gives 13.22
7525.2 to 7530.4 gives 13.97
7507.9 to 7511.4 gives 32.02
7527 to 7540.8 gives 13.81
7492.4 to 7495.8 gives 43.23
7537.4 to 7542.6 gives 13.83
